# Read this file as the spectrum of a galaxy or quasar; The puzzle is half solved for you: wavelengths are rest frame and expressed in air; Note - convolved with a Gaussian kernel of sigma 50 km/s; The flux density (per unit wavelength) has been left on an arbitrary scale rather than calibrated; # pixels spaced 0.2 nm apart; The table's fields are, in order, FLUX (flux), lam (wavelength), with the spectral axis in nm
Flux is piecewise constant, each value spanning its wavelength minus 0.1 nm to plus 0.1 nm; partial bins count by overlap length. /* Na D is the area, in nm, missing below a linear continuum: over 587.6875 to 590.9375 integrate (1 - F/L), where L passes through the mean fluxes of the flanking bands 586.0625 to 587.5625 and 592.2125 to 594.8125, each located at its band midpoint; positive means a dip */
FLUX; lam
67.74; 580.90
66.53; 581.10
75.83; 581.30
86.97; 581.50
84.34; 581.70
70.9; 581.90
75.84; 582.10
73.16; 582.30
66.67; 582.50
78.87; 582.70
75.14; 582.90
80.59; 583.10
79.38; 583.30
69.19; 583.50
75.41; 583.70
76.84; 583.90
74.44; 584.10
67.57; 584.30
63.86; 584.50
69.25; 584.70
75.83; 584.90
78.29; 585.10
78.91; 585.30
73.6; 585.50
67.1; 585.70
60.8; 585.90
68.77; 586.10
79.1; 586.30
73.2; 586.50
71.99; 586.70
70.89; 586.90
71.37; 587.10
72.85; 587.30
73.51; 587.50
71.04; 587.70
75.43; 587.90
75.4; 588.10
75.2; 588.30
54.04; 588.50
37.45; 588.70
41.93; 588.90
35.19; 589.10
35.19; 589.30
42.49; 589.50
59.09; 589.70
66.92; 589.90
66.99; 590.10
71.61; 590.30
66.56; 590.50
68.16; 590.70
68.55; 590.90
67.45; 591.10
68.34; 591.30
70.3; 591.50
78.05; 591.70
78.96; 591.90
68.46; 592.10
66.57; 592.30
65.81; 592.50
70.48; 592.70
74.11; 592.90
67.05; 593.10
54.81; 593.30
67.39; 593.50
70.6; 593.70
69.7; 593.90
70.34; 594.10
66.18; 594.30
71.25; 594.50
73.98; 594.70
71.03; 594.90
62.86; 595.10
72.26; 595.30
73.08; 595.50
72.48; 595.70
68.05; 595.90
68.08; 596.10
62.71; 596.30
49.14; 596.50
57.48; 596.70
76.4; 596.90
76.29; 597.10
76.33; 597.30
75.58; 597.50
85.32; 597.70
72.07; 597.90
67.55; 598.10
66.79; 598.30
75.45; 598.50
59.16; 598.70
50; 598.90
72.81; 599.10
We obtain 0.56 nm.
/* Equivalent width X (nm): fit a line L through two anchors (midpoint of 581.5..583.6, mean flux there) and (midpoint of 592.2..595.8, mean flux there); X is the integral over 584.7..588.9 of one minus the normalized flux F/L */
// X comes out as 0.22 nm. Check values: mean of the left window 76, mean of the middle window 69.5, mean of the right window 68.9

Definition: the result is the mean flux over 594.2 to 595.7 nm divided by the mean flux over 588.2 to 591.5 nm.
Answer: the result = 1.21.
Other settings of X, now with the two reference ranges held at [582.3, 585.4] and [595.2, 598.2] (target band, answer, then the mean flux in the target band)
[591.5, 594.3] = 0.078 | 69.3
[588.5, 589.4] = 0.412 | 39.3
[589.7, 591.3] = 0.101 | 67.5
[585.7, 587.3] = 0.053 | 70.8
